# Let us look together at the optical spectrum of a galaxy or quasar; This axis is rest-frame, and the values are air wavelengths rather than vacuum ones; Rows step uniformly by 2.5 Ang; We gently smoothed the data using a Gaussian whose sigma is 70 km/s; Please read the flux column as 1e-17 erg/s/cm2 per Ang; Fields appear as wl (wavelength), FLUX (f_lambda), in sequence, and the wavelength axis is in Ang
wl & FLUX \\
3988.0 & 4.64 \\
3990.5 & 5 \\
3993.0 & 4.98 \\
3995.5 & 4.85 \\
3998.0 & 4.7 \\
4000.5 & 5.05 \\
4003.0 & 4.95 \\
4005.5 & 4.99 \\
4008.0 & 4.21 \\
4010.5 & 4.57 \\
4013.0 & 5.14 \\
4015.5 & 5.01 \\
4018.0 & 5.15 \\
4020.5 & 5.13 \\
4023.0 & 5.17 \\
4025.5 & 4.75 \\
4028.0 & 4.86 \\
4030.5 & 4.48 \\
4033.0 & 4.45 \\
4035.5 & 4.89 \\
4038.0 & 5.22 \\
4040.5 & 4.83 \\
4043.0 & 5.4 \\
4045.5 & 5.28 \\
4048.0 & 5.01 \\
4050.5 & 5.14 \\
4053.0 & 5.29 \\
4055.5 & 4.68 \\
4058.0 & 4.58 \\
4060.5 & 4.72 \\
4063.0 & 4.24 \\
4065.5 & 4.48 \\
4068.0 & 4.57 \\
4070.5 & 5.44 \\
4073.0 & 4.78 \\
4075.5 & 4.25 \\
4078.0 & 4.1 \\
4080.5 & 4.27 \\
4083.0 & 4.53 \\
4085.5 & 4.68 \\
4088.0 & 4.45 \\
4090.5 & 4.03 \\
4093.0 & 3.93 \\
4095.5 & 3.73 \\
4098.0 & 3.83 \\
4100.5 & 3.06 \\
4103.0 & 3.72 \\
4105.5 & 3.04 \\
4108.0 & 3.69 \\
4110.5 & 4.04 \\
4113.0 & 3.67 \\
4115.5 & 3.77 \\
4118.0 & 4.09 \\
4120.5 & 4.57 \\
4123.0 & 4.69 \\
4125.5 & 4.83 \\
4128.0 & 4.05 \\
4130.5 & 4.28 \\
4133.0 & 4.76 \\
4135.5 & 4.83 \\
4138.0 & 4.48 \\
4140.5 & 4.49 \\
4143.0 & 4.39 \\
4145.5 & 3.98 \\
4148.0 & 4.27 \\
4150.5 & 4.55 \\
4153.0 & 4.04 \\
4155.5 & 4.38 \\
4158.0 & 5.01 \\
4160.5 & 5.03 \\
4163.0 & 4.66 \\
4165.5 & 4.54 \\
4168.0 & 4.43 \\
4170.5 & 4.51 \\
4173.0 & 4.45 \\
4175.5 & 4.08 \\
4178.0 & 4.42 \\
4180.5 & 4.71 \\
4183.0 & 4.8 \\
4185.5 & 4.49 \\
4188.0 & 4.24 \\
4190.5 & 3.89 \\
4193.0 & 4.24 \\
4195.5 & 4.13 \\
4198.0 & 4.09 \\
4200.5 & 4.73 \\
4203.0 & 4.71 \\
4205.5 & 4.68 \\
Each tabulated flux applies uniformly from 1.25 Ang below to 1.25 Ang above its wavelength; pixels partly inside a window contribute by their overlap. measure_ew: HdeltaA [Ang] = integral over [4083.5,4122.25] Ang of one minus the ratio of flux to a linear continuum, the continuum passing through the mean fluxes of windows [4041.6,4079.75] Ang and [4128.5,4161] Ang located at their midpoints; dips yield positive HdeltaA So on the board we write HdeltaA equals 6.05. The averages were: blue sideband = 4.79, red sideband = 4.48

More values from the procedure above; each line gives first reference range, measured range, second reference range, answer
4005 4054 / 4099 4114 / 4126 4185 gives 3.6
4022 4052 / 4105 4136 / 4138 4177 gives 2.8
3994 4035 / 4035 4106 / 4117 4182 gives 3.0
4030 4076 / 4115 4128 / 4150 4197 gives 0.6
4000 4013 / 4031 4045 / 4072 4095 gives -1.1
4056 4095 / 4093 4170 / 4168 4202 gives 3.2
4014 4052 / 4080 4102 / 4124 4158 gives 3.0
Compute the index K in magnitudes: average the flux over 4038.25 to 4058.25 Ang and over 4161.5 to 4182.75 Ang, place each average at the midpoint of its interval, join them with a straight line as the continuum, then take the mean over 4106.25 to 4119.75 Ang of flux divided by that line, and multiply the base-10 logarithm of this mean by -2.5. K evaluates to 0.23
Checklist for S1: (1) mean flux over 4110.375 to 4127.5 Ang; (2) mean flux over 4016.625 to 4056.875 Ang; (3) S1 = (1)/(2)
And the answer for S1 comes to 0.85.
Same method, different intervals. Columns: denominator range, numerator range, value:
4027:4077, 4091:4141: 0.84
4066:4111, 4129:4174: 1.09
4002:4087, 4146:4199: 0.92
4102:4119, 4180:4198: 1.16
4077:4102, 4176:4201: 1.07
